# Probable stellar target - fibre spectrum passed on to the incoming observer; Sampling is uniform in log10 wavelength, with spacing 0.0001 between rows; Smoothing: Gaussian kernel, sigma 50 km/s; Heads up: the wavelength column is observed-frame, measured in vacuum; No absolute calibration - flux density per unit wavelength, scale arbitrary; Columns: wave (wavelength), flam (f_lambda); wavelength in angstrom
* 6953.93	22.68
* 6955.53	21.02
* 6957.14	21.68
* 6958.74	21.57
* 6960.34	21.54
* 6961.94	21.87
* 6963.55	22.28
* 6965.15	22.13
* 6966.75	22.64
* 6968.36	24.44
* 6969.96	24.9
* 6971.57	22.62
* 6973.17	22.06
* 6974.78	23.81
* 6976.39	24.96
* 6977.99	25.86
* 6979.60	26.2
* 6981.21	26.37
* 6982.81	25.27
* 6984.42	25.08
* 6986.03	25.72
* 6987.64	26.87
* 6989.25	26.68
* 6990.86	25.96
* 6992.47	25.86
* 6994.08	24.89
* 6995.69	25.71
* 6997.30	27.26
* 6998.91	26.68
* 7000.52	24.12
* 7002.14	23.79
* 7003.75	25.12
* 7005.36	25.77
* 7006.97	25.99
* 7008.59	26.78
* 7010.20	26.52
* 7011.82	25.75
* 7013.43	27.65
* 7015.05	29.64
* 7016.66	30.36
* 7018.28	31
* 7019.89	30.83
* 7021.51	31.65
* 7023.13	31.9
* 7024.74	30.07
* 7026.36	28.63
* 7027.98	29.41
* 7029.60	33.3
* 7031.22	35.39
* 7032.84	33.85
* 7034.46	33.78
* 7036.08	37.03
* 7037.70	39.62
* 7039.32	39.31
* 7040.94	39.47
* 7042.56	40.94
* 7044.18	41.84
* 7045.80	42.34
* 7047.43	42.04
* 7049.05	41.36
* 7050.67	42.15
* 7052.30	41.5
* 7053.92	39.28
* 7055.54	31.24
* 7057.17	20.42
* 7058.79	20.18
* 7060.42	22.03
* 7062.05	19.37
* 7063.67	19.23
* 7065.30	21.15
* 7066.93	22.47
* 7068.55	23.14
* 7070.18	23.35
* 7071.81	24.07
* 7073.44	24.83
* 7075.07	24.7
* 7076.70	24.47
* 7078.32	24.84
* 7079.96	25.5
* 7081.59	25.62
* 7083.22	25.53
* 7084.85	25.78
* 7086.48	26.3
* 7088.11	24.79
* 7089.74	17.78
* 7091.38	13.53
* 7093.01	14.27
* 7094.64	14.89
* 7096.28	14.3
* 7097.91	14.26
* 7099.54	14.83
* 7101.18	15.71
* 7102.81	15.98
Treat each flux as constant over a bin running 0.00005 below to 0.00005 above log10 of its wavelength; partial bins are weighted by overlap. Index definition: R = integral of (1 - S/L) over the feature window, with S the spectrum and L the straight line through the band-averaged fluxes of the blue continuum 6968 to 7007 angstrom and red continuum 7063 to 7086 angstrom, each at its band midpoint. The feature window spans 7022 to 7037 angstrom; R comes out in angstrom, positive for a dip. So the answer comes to -4.9 angstrom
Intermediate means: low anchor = 25.3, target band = 32.6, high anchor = 24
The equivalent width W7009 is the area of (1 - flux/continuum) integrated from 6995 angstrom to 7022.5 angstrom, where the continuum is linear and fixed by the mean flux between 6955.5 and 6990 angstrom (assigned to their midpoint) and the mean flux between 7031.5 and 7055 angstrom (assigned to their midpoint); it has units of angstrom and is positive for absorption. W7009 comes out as 3.89 angstrom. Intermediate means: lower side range 23.9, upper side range 39.4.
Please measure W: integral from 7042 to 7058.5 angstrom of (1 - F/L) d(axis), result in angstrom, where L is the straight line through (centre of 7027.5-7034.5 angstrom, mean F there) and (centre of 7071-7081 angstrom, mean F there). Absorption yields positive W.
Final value -4.4 angstrom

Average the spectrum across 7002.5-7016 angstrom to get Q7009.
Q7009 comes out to 26.6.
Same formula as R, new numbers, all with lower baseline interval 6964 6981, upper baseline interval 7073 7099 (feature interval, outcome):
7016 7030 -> -4.89 angstrom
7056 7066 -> 0.49 angstrom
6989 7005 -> -1.48 angstrom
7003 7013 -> -1.26 angstrom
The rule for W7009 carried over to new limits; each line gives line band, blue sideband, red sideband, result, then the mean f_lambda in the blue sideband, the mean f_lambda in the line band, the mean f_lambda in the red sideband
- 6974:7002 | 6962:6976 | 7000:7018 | -1.0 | 23.1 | 25.7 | 26.7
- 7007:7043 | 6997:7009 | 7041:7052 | 1.6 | 25.6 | 32.2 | 41.6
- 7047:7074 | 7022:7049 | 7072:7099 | 1.1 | 36.3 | 27.9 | 21.3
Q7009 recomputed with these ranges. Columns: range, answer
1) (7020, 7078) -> 31.2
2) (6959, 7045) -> 28.2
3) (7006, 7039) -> 31.1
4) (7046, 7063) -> 32.2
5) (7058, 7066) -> 20.4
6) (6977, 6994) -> 25.9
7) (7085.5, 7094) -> 19.4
